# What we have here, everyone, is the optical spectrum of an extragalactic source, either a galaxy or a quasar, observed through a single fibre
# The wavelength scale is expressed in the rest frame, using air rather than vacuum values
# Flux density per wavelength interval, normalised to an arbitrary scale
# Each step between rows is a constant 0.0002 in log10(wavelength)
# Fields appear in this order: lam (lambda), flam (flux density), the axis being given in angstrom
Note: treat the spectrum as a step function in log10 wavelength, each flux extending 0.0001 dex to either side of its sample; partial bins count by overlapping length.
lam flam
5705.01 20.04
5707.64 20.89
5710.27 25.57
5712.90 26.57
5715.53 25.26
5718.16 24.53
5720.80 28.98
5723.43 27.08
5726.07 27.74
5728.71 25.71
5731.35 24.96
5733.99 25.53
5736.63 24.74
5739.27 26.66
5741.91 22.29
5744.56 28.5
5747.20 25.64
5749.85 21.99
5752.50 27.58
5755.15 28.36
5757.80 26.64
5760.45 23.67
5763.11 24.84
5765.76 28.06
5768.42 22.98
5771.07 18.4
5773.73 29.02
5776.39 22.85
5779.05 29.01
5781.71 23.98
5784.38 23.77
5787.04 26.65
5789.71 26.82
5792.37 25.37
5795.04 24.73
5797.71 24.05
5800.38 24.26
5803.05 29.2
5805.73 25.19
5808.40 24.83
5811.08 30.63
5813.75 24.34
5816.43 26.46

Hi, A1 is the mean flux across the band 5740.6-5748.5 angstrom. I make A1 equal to 25.5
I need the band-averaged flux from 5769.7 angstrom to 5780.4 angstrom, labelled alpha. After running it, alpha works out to 24.8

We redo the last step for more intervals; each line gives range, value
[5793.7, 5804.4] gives 25.5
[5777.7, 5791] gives 26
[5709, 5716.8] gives 25.8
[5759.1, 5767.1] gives 25.5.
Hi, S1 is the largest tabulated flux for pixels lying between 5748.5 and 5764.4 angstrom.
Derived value 28.36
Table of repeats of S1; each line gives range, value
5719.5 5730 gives 28.98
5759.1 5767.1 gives 28.06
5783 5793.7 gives 26.82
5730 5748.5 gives 28.5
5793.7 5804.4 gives 29.2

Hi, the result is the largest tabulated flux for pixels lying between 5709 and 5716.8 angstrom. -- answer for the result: 26.57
